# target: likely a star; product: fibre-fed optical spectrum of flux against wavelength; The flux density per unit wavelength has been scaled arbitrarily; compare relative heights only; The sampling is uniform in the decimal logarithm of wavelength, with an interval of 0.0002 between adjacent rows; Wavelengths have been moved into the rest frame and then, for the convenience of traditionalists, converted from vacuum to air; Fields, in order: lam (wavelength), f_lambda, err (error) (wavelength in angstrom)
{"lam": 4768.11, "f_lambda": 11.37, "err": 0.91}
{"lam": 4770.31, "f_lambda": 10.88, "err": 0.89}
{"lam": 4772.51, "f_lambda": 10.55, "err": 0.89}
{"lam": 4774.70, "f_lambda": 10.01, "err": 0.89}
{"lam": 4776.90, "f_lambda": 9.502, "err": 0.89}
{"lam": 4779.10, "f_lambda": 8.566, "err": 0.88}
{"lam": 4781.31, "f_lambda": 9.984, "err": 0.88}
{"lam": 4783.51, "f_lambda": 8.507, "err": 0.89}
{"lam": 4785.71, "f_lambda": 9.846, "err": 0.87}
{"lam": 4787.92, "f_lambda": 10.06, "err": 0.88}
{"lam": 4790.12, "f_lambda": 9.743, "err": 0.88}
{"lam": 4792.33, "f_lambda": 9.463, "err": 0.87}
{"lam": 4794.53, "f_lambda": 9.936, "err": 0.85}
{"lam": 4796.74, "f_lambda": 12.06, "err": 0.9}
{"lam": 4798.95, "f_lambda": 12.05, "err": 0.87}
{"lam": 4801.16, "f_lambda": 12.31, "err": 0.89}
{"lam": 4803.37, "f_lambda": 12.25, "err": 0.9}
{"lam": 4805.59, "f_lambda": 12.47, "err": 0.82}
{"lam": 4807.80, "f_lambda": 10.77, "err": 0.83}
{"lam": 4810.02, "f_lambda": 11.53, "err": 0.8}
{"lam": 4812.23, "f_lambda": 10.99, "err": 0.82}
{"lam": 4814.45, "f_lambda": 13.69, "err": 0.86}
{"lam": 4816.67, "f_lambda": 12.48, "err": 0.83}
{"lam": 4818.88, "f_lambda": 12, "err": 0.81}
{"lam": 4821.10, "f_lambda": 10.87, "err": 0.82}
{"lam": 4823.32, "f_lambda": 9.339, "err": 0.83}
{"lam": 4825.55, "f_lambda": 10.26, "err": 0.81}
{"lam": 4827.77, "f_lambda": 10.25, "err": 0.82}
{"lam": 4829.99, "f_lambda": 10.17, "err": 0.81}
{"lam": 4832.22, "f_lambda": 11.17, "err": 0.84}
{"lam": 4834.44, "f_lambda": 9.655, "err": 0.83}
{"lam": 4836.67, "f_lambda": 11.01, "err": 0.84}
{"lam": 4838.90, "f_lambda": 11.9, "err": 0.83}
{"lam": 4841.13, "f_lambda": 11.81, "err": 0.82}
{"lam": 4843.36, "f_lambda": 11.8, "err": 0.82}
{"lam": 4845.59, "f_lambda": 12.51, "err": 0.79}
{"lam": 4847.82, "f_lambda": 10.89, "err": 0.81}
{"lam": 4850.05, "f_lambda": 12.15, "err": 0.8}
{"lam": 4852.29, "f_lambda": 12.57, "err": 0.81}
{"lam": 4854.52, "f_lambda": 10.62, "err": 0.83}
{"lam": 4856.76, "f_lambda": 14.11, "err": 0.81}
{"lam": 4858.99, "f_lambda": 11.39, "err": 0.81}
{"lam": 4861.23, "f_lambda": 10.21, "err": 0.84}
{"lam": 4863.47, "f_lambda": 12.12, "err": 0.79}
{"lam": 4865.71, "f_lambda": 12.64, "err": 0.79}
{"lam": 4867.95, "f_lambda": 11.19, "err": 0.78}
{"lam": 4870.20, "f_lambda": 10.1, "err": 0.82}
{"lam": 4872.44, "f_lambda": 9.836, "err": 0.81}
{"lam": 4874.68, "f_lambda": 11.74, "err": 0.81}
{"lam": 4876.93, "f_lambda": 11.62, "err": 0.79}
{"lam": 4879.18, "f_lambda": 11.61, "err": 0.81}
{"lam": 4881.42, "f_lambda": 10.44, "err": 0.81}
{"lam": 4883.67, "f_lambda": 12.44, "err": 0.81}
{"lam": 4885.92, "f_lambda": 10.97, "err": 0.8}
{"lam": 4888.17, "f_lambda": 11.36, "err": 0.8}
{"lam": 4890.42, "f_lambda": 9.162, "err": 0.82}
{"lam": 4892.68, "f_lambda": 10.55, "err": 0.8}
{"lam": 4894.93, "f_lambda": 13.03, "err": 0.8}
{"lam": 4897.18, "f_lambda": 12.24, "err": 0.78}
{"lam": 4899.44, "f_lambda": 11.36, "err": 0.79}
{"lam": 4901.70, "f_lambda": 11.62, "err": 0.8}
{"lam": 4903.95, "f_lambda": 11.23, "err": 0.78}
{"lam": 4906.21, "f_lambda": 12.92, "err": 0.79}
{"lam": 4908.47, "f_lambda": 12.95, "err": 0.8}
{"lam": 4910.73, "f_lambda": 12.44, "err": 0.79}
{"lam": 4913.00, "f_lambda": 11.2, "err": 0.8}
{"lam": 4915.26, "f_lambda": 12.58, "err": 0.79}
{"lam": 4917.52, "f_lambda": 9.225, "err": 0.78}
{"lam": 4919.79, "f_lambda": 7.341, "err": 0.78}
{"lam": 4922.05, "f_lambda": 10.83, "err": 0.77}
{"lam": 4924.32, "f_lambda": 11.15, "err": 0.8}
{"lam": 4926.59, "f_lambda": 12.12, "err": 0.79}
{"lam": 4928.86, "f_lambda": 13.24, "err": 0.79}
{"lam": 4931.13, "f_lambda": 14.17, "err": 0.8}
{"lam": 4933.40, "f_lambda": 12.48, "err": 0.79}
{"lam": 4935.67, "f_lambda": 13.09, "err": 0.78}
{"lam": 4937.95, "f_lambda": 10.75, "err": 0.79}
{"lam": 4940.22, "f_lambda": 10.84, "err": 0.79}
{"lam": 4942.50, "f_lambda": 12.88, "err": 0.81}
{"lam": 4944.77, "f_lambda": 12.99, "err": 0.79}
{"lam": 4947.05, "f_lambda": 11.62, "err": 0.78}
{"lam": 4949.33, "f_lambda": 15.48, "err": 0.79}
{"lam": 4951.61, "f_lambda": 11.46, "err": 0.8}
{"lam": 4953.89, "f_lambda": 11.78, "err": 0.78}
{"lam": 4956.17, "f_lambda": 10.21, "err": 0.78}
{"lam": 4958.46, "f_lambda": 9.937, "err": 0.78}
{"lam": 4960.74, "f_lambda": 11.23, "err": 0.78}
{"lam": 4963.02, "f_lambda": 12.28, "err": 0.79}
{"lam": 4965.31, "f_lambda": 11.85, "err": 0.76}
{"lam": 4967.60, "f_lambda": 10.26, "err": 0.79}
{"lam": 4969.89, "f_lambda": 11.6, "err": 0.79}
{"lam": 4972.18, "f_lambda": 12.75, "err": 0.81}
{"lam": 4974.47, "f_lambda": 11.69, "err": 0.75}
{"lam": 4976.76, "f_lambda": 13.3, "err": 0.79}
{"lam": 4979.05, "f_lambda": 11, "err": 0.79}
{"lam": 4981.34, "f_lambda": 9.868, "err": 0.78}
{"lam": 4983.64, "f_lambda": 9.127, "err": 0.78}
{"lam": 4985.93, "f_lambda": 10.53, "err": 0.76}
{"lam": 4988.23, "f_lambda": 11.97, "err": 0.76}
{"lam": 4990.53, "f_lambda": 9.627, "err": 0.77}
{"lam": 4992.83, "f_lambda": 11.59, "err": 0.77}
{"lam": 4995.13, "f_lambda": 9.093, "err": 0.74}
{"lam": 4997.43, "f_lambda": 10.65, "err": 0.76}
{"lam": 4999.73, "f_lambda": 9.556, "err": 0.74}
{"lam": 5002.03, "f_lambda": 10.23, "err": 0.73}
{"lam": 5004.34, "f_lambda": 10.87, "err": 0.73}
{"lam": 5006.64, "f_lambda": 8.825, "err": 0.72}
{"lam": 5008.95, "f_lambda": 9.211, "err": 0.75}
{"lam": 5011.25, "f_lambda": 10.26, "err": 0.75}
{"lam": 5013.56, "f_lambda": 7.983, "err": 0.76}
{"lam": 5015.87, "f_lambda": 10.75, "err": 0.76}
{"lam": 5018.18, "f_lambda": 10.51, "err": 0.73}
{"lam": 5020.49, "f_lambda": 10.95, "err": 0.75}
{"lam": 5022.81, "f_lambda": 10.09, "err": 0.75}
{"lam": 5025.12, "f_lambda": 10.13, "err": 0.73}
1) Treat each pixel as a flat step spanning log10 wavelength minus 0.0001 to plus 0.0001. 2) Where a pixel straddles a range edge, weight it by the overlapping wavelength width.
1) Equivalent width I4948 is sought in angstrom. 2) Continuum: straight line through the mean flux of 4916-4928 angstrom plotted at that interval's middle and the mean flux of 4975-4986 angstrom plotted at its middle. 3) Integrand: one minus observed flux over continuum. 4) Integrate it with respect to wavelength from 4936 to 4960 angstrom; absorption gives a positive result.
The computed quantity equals -3.0 angstrom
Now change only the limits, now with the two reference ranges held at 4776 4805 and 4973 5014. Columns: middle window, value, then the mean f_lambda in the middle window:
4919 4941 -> -2.8 angstrom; 11.7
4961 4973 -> -1.5 angstrom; 11.7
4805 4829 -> -2.2 angstrom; 11.3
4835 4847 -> -1.5 angstrom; 11.7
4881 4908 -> -3.0 angstrom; 11.5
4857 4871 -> -1.5 angstrom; 11.5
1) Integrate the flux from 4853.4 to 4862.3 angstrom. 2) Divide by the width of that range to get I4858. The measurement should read 11.6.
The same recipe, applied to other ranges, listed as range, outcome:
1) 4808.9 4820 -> 12.1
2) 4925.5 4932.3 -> 13.2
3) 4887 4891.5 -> 10.3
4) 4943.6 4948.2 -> 12.3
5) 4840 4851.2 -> 11.8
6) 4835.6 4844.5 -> 11.6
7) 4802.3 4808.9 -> 11.8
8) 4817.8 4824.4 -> 10.7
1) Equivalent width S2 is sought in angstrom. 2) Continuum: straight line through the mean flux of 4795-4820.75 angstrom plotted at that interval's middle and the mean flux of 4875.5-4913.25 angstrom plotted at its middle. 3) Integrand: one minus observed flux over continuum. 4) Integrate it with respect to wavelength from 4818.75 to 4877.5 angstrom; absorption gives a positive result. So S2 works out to 2.8 angstrom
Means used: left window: 12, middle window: 11.2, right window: 11.6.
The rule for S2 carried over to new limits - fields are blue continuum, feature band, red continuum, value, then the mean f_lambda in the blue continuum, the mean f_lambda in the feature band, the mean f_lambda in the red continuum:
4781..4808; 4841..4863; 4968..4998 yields -2.03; 10.8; 11.8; 11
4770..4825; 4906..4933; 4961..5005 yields -1.91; 10.8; 11.7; 10.9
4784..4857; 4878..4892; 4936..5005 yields 0.33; 11.2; 11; 11.3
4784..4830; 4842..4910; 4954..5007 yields -3.81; 11.1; 11.6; 10.8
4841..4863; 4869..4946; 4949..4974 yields 1.01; 11.8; 11.5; 11.6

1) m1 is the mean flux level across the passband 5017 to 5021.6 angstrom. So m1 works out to 10.7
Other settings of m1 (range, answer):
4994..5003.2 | 9.89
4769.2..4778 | 10.2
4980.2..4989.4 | 10.4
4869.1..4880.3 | 11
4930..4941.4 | 12.3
